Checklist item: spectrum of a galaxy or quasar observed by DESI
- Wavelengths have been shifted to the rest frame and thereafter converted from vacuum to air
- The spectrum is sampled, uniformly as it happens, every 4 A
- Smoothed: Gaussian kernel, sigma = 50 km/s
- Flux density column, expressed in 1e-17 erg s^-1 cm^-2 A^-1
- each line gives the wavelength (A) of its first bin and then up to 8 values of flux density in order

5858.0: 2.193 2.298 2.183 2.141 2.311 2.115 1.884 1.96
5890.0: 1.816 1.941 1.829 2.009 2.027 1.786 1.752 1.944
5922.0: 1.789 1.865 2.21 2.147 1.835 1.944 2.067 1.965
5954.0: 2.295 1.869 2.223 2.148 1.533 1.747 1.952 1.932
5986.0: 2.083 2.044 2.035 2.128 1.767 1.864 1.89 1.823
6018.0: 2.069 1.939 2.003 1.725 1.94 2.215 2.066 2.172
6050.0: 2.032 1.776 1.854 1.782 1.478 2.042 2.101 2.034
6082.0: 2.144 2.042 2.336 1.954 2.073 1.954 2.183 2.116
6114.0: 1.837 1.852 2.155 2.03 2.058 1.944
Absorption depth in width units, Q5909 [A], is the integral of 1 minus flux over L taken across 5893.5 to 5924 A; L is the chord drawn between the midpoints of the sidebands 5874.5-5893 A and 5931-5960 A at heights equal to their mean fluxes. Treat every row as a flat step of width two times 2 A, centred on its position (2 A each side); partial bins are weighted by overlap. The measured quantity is 1.7 A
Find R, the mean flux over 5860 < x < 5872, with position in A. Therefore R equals 2.21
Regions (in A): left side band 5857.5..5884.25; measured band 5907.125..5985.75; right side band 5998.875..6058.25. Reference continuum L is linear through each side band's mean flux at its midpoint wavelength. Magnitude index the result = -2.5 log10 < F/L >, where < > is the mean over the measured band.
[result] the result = 0.06 mag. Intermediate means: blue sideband 2.16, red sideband 1.95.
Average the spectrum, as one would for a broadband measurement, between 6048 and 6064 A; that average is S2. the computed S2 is 1.86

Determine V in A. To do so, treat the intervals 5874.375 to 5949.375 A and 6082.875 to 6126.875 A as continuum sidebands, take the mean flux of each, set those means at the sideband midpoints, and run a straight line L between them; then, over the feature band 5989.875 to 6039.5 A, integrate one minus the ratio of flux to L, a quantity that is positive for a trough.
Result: 1.3 A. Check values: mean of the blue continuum 1.95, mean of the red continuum 2.05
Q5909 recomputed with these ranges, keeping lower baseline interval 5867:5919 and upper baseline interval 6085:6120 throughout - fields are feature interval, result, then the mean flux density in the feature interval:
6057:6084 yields 1.4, 1.92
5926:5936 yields -0.7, 2.12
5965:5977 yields 1.2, 1.79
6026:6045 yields 0.2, 2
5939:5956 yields -0.6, 2.05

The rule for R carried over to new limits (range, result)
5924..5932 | 2.04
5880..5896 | 1.9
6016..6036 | 1.94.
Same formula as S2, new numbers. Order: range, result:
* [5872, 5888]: 2.07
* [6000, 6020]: 1.88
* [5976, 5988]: 1.99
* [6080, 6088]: 2.09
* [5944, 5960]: 2.05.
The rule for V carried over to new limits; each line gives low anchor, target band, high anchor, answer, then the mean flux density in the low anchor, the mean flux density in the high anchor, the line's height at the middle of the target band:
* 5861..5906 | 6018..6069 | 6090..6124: 2.8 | 2.04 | 2.03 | 2.04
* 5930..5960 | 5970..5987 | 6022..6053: 1.3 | 2.03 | 2.01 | 2.02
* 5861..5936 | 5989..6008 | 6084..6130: 0.5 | 2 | 2.05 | 2.02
